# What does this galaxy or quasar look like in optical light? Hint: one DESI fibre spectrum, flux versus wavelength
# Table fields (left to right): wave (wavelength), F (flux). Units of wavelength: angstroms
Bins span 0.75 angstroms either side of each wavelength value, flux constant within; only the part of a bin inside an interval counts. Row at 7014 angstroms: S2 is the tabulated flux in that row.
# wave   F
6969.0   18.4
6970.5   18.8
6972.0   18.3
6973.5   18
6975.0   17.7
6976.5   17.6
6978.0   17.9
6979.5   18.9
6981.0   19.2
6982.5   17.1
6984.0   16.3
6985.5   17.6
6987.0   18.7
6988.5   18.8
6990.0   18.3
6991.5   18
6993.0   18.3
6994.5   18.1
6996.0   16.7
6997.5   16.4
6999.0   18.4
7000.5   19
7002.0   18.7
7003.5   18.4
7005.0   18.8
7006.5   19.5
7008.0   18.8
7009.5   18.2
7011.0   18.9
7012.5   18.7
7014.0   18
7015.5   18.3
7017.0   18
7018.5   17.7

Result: 18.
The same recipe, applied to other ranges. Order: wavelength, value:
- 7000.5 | 19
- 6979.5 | 18.9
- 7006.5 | 19.5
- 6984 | 16.3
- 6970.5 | 18.8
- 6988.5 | 18.8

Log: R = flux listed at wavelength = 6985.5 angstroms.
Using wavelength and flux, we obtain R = 17.6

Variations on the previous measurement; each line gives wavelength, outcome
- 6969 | 18.4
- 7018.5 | 17.7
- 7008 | 18.8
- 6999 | 18.4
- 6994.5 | 18.1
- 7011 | 18.9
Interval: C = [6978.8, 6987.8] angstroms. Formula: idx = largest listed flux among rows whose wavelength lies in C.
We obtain 19.2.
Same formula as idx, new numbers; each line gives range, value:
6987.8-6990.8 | 18.8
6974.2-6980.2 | 18.9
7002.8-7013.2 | 19.5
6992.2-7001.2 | 19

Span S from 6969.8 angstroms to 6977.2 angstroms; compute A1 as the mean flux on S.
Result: 18.1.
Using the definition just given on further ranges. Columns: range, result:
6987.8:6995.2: 18.3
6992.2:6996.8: 17.7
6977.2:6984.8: 17.9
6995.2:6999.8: 17.2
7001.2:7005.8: 18.6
